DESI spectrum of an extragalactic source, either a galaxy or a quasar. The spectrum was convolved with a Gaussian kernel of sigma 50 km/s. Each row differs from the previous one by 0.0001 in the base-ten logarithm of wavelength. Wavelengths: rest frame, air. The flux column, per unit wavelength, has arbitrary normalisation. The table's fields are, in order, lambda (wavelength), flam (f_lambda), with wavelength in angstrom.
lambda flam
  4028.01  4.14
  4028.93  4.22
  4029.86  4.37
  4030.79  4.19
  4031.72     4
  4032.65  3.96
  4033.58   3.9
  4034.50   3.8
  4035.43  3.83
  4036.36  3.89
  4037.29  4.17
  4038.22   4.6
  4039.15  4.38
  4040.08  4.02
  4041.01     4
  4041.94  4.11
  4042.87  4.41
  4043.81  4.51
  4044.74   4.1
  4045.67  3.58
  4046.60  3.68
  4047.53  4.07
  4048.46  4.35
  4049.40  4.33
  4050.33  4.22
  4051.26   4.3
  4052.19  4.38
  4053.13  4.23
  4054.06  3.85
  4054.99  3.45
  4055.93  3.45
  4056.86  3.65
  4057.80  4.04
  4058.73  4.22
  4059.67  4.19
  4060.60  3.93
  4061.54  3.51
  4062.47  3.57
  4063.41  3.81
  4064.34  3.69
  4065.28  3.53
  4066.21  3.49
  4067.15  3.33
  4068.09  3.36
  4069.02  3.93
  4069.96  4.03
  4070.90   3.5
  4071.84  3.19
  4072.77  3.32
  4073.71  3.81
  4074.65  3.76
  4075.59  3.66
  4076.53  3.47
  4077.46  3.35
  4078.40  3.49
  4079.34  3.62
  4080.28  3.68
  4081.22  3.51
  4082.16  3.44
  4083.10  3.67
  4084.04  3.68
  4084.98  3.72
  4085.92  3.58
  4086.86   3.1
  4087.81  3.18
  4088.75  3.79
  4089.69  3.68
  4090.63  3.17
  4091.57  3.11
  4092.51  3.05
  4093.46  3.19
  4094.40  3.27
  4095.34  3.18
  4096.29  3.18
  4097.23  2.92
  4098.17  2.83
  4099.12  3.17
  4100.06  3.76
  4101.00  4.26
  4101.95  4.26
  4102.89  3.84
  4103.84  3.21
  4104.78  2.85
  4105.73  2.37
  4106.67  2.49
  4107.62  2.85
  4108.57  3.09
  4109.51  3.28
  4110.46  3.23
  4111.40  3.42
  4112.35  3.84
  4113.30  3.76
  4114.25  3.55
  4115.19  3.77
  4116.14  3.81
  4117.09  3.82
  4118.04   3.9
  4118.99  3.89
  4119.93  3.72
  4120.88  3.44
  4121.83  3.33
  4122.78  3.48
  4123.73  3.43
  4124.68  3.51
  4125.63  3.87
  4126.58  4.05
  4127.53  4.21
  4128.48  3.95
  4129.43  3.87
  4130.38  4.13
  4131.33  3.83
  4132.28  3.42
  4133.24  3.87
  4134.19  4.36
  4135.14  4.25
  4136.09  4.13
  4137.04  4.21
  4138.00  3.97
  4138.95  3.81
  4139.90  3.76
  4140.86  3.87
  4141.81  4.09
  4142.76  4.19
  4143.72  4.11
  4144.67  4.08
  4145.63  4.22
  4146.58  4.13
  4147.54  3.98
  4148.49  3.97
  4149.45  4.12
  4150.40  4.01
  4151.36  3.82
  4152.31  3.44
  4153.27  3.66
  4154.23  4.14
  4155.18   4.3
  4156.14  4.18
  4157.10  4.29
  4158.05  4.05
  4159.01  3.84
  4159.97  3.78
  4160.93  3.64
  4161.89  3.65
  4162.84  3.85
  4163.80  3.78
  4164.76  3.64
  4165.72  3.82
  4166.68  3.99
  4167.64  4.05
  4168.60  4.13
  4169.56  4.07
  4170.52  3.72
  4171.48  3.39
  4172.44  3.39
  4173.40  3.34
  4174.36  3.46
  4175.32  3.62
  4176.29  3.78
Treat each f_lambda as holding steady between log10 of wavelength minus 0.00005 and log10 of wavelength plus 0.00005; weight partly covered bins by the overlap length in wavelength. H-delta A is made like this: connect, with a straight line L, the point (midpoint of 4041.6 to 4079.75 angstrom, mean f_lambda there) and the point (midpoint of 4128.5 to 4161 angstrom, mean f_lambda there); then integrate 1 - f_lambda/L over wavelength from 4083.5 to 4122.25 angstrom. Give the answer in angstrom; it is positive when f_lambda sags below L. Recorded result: 5.0 angstrom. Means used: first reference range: 3.82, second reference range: 3.99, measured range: 3.4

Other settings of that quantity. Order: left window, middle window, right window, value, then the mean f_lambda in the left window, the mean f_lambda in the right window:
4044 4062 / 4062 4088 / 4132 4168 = 2.8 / 3.98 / 3.96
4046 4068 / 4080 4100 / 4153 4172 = 2.8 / 3.87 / 3.9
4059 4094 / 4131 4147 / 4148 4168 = -0.8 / 3.55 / 3.91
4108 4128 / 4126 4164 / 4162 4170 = -1.9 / 3.63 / 3.9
